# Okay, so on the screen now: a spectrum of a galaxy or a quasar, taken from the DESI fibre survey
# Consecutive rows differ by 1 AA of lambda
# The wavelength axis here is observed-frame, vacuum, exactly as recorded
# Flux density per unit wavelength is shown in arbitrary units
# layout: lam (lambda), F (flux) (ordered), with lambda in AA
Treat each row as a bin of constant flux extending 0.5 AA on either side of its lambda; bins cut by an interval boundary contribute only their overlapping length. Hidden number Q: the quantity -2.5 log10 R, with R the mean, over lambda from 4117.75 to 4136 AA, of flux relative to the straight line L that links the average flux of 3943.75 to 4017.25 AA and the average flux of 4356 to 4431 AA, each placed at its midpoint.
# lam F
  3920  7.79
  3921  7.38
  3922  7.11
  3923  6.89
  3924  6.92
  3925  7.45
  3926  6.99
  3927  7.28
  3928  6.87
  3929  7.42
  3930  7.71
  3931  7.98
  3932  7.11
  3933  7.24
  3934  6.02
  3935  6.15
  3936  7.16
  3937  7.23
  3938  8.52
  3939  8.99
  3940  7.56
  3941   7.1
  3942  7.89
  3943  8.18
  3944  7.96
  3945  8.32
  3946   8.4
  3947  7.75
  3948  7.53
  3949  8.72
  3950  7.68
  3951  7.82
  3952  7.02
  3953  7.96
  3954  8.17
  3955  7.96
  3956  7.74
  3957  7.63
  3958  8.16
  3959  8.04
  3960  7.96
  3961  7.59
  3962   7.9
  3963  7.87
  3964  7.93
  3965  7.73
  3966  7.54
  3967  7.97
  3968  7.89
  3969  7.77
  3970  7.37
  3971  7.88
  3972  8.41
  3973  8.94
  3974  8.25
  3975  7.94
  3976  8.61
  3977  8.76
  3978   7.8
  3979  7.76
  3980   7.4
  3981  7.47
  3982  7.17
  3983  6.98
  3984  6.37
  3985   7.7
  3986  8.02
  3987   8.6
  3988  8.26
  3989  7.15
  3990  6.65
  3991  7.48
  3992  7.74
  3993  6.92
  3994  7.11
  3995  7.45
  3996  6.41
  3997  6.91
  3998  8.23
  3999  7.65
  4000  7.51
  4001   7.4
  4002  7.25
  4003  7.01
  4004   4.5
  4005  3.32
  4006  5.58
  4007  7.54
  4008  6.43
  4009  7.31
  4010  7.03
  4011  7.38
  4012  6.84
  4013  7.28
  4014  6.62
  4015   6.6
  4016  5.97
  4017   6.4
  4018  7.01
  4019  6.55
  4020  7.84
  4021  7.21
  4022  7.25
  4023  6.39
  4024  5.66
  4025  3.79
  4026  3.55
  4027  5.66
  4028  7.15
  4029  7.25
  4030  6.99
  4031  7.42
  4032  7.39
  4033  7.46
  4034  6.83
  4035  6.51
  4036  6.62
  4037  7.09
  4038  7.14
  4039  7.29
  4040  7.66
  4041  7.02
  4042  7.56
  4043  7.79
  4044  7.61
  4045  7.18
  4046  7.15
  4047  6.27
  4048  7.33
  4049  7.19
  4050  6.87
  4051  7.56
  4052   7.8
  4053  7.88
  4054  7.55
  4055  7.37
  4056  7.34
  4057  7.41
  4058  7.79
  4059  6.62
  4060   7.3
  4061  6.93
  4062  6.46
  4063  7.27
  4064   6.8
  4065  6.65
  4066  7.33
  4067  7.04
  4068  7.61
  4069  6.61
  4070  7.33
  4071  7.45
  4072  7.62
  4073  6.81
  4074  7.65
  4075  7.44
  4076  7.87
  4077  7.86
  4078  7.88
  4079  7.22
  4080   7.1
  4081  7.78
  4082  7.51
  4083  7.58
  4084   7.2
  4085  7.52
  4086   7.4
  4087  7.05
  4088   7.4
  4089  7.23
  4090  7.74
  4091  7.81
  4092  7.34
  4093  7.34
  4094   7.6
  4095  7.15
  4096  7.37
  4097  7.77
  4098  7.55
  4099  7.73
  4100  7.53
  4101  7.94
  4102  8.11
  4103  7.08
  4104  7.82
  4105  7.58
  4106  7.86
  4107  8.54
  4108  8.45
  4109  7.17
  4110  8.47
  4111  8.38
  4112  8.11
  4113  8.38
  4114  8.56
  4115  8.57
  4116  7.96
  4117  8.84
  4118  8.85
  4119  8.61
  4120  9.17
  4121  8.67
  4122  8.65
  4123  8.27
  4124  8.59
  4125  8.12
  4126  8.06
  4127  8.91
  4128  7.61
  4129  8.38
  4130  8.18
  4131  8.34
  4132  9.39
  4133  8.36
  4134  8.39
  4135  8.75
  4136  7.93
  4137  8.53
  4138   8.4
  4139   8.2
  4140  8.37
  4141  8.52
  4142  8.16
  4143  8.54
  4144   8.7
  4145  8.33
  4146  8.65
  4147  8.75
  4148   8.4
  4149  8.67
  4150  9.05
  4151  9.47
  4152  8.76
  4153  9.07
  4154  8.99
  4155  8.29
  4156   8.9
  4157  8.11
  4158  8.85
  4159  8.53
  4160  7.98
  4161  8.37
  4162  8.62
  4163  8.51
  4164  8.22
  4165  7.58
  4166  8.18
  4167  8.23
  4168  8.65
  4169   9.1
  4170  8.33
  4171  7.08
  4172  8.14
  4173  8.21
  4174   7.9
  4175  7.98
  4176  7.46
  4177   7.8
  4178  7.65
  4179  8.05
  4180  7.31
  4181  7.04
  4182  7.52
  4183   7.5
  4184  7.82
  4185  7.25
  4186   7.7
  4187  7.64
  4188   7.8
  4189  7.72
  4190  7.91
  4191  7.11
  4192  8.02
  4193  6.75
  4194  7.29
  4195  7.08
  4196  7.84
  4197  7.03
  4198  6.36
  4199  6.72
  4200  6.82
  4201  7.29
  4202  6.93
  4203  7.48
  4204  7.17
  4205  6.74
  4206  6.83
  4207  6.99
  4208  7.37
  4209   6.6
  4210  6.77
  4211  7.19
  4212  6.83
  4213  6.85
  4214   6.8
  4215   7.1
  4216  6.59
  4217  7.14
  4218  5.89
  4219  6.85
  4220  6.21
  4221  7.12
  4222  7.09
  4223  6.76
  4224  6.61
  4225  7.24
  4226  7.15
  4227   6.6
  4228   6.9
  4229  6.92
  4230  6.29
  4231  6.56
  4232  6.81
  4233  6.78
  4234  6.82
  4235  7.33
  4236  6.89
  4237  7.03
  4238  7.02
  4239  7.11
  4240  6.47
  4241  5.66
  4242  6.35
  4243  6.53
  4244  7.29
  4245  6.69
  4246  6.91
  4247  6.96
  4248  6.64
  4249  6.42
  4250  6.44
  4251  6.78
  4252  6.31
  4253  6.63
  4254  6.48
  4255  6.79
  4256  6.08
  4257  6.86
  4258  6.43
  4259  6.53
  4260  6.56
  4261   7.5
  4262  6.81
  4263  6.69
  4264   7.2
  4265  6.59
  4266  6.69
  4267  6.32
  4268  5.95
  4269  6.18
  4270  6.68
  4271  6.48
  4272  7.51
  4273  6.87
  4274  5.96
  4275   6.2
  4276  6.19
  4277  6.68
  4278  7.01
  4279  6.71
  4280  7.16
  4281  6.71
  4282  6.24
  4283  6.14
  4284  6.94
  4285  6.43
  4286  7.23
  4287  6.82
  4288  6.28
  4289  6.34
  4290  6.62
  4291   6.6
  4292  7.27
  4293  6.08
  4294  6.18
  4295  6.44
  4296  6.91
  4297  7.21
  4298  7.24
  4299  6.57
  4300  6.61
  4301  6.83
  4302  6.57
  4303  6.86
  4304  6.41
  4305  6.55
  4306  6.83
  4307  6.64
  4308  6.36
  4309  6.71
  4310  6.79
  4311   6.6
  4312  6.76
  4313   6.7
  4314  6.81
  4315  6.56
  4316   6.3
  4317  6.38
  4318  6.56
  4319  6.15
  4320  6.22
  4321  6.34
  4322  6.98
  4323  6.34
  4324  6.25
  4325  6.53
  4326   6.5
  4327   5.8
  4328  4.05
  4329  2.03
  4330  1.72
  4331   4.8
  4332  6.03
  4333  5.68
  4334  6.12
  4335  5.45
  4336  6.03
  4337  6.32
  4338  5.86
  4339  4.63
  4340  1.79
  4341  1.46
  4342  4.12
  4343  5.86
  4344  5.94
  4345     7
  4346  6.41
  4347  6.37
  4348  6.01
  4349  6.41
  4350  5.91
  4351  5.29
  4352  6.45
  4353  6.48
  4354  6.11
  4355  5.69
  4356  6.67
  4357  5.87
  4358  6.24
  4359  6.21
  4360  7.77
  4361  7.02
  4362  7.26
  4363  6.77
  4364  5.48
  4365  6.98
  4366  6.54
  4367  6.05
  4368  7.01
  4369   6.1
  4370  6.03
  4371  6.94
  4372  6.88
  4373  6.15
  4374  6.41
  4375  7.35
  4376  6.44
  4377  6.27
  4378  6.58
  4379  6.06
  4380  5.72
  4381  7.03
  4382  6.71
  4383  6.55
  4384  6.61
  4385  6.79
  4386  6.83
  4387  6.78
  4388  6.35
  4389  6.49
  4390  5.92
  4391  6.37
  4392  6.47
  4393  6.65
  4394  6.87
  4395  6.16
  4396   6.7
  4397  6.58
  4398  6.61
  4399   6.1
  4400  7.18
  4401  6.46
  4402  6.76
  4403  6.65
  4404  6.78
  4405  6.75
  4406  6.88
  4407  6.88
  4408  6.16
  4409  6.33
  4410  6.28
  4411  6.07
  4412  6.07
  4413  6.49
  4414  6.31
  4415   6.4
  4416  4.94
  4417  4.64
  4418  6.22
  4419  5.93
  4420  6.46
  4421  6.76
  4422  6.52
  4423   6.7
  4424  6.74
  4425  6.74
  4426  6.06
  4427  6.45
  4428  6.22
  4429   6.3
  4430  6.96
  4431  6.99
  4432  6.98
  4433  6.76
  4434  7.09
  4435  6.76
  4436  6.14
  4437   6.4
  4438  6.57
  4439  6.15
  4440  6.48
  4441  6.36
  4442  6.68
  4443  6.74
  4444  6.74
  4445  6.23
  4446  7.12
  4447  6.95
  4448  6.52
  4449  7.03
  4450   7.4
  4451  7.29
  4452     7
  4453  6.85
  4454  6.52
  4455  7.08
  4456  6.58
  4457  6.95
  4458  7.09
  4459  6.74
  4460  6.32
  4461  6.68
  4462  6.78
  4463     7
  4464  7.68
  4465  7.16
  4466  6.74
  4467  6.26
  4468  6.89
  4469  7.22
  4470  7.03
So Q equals -0.19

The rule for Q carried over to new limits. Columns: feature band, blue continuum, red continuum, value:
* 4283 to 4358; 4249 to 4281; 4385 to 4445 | 0.09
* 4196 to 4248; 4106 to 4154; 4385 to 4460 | 0.15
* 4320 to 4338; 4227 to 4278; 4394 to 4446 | 0.19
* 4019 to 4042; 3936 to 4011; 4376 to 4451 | 0.11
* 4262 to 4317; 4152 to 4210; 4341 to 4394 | 0.05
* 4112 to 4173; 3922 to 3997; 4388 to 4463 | -0.17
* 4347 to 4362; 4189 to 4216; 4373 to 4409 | 0.06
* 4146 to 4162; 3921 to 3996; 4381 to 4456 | -0.21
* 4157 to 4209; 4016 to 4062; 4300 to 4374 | -0.17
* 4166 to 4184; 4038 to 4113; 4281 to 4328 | -0.12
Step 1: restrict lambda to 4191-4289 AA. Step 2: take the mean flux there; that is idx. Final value 6.77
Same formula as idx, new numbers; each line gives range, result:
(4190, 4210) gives 7.09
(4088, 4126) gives 8.02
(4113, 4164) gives 8.53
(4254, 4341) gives 6.28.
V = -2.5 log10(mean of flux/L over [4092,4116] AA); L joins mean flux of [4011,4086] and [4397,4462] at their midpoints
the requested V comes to -0.13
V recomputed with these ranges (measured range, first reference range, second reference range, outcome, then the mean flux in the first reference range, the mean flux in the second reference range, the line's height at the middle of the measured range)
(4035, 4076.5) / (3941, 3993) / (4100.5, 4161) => 0.13 mag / 7.82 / 8.42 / 8.15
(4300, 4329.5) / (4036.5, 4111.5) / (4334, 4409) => 0.03 mag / 7.44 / 6.26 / 6.49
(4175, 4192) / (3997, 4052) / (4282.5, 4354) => -0.19 mag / 6.81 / 6.06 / 6.4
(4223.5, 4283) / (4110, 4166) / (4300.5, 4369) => 0.06 mag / 8.5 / 6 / 7.04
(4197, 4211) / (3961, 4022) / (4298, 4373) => -0.07 mag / 7.31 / 6.05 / 6.53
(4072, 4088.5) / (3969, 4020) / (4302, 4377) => -0.08 mag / 7.23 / 6.05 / 6.94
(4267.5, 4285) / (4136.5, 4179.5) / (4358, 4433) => 0.14 mag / 8.38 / 6.5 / 7.44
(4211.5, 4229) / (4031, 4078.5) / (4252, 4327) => 0.00 mag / 7.26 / 6.6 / 6.8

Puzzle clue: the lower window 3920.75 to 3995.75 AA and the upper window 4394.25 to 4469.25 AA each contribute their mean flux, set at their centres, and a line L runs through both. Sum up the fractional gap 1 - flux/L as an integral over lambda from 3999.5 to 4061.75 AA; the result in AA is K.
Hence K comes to 5.28 AA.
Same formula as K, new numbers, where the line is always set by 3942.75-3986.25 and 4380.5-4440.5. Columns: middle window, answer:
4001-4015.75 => 2.3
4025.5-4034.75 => 1.2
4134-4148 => -2.2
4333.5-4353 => 3.6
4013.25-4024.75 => 1.6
